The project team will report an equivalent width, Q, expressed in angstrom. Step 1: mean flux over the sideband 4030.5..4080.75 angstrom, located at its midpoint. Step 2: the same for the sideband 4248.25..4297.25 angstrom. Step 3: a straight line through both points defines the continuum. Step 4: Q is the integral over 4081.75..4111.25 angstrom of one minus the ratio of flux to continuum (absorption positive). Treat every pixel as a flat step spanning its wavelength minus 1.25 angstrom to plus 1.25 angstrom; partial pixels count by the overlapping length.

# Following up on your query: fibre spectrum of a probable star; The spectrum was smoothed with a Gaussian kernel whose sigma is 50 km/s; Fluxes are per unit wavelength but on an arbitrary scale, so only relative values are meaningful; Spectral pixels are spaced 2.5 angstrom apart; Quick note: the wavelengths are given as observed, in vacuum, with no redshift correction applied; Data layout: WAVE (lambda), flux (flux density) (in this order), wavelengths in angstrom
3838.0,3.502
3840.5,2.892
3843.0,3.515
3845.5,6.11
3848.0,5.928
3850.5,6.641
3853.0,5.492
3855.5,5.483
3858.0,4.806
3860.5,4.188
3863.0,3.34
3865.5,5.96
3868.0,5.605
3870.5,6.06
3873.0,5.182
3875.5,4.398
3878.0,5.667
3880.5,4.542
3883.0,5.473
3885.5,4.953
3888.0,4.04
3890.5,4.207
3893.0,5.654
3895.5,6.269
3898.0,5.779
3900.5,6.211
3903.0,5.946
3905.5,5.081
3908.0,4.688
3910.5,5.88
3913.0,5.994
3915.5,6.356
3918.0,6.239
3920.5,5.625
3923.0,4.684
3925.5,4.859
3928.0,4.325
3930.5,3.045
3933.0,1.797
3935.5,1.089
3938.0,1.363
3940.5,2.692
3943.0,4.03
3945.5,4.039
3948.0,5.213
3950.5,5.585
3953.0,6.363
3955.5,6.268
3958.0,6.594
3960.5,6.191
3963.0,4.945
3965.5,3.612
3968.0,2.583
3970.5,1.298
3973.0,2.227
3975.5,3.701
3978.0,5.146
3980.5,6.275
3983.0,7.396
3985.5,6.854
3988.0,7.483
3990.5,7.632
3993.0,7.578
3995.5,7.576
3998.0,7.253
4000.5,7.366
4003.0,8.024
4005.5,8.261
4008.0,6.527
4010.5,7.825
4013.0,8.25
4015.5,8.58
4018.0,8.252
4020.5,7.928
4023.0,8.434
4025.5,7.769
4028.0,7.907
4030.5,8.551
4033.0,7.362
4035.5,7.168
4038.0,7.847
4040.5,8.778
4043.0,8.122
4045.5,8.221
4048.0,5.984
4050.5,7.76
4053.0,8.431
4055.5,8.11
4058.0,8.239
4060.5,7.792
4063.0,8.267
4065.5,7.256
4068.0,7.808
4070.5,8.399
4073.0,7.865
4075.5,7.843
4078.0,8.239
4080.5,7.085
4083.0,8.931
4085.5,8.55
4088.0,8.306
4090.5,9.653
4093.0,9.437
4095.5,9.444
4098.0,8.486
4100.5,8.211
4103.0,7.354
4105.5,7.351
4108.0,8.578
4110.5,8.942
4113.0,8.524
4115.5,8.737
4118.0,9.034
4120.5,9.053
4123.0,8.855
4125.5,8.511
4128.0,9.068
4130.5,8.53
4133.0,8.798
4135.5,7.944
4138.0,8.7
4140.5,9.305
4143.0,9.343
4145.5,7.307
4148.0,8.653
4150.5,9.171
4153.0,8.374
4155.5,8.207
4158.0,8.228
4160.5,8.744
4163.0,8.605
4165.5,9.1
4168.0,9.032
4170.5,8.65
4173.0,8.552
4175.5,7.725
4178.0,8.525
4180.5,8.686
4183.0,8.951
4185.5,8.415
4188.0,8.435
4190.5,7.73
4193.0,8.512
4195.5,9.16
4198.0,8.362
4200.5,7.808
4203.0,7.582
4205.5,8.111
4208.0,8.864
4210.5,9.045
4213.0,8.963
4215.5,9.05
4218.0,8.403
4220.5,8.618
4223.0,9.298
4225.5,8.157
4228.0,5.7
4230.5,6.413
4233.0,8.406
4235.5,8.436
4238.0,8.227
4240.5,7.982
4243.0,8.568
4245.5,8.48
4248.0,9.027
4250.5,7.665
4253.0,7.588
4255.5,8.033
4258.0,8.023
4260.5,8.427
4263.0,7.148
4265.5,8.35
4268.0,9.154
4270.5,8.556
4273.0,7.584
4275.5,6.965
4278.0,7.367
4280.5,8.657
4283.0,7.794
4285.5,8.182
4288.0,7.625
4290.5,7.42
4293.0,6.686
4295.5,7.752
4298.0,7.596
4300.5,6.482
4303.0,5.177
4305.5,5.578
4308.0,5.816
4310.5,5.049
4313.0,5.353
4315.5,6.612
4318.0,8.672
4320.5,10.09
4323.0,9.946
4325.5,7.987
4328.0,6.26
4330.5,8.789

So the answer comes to -2.8 angstrom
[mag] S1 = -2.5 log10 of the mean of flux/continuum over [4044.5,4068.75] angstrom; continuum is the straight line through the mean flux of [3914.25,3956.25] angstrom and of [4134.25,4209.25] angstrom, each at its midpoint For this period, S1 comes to -0.20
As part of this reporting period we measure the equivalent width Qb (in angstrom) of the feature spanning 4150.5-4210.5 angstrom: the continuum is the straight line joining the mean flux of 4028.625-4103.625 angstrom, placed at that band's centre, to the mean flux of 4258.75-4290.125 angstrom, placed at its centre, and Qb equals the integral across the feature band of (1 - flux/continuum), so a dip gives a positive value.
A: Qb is -3.3 angstrom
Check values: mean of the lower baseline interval 8.12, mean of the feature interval 8.48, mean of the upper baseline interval 7.97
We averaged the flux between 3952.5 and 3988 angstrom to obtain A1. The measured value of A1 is 5.02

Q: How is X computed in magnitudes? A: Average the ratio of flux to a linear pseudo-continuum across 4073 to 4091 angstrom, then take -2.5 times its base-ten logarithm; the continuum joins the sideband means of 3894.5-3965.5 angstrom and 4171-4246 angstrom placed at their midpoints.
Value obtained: -0.22 mag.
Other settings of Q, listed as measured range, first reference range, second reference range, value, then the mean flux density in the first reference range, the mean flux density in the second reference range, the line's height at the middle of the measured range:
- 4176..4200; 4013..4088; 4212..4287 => -1.2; 7.99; 8.1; 8.07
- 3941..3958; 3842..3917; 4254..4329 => 1.4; 5.32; 7.48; 5.69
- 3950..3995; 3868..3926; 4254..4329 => 2.6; 5.39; 7.48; 5.79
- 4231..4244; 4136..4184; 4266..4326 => -0.4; 8.61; 7.43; 7.94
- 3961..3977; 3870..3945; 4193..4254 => 6.4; 4.72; 8.25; 5.41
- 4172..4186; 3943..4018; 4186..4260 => -1.1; 6.09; 8.23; 7.84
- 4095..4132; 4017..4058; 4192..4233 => -2.3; 7.92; 8.26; 8.07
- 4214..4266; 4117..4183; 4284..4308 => -3.7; 8.65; 6.89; 7.57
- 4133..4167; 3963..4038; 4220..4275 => -4.9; 6.71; 8.06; 7.53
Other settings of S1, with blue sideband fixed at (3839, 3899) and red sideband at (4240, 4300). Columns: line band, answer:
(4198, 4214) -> -0.13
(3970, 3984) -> 0.30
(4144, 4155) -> -0.19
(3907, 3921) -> -0.08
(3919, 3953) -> 0.40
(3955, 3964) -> -0.05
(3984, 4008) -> -0.25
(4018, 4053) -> -0.25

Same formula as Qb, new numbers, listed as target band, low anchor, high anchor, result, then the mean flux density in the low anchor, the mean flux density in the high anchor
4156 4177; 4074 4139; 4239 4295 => -0.6 angstrom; 8.54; 7.97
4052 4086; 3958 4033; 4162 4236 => -3.7 angstrom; 6.61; 8.38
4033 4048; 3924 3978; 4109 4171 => -3.9 angstrom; 3.93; 8.7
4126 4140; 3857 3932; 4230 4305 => -3.7 angstrom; 5.16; 7.78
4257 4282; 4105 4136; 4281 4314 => -3.6 angstrom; 8.66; 6.71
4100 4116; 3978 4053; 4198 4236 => -0.6 angstrom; 7.66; 8.19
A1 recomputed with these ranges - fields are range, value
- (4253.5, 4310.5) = 7.42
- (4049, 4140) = 8.39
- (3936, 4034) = 6.14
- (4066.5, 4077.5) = 7.98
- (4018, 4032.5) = 8.09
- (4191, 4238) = 8.26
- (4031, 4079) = 7.88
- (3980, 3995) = 7.27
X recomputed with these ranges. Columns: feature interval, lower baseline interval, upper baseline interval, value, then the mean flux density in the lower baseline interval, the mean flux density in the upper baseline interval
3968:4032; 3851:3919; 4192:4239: -0.08 mag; 5.33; 8.27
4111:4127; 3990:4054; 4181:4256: -0.10 mag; 7.82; 8.27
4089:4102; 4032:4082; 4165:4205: -0.13 mag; 7.84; 8.43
